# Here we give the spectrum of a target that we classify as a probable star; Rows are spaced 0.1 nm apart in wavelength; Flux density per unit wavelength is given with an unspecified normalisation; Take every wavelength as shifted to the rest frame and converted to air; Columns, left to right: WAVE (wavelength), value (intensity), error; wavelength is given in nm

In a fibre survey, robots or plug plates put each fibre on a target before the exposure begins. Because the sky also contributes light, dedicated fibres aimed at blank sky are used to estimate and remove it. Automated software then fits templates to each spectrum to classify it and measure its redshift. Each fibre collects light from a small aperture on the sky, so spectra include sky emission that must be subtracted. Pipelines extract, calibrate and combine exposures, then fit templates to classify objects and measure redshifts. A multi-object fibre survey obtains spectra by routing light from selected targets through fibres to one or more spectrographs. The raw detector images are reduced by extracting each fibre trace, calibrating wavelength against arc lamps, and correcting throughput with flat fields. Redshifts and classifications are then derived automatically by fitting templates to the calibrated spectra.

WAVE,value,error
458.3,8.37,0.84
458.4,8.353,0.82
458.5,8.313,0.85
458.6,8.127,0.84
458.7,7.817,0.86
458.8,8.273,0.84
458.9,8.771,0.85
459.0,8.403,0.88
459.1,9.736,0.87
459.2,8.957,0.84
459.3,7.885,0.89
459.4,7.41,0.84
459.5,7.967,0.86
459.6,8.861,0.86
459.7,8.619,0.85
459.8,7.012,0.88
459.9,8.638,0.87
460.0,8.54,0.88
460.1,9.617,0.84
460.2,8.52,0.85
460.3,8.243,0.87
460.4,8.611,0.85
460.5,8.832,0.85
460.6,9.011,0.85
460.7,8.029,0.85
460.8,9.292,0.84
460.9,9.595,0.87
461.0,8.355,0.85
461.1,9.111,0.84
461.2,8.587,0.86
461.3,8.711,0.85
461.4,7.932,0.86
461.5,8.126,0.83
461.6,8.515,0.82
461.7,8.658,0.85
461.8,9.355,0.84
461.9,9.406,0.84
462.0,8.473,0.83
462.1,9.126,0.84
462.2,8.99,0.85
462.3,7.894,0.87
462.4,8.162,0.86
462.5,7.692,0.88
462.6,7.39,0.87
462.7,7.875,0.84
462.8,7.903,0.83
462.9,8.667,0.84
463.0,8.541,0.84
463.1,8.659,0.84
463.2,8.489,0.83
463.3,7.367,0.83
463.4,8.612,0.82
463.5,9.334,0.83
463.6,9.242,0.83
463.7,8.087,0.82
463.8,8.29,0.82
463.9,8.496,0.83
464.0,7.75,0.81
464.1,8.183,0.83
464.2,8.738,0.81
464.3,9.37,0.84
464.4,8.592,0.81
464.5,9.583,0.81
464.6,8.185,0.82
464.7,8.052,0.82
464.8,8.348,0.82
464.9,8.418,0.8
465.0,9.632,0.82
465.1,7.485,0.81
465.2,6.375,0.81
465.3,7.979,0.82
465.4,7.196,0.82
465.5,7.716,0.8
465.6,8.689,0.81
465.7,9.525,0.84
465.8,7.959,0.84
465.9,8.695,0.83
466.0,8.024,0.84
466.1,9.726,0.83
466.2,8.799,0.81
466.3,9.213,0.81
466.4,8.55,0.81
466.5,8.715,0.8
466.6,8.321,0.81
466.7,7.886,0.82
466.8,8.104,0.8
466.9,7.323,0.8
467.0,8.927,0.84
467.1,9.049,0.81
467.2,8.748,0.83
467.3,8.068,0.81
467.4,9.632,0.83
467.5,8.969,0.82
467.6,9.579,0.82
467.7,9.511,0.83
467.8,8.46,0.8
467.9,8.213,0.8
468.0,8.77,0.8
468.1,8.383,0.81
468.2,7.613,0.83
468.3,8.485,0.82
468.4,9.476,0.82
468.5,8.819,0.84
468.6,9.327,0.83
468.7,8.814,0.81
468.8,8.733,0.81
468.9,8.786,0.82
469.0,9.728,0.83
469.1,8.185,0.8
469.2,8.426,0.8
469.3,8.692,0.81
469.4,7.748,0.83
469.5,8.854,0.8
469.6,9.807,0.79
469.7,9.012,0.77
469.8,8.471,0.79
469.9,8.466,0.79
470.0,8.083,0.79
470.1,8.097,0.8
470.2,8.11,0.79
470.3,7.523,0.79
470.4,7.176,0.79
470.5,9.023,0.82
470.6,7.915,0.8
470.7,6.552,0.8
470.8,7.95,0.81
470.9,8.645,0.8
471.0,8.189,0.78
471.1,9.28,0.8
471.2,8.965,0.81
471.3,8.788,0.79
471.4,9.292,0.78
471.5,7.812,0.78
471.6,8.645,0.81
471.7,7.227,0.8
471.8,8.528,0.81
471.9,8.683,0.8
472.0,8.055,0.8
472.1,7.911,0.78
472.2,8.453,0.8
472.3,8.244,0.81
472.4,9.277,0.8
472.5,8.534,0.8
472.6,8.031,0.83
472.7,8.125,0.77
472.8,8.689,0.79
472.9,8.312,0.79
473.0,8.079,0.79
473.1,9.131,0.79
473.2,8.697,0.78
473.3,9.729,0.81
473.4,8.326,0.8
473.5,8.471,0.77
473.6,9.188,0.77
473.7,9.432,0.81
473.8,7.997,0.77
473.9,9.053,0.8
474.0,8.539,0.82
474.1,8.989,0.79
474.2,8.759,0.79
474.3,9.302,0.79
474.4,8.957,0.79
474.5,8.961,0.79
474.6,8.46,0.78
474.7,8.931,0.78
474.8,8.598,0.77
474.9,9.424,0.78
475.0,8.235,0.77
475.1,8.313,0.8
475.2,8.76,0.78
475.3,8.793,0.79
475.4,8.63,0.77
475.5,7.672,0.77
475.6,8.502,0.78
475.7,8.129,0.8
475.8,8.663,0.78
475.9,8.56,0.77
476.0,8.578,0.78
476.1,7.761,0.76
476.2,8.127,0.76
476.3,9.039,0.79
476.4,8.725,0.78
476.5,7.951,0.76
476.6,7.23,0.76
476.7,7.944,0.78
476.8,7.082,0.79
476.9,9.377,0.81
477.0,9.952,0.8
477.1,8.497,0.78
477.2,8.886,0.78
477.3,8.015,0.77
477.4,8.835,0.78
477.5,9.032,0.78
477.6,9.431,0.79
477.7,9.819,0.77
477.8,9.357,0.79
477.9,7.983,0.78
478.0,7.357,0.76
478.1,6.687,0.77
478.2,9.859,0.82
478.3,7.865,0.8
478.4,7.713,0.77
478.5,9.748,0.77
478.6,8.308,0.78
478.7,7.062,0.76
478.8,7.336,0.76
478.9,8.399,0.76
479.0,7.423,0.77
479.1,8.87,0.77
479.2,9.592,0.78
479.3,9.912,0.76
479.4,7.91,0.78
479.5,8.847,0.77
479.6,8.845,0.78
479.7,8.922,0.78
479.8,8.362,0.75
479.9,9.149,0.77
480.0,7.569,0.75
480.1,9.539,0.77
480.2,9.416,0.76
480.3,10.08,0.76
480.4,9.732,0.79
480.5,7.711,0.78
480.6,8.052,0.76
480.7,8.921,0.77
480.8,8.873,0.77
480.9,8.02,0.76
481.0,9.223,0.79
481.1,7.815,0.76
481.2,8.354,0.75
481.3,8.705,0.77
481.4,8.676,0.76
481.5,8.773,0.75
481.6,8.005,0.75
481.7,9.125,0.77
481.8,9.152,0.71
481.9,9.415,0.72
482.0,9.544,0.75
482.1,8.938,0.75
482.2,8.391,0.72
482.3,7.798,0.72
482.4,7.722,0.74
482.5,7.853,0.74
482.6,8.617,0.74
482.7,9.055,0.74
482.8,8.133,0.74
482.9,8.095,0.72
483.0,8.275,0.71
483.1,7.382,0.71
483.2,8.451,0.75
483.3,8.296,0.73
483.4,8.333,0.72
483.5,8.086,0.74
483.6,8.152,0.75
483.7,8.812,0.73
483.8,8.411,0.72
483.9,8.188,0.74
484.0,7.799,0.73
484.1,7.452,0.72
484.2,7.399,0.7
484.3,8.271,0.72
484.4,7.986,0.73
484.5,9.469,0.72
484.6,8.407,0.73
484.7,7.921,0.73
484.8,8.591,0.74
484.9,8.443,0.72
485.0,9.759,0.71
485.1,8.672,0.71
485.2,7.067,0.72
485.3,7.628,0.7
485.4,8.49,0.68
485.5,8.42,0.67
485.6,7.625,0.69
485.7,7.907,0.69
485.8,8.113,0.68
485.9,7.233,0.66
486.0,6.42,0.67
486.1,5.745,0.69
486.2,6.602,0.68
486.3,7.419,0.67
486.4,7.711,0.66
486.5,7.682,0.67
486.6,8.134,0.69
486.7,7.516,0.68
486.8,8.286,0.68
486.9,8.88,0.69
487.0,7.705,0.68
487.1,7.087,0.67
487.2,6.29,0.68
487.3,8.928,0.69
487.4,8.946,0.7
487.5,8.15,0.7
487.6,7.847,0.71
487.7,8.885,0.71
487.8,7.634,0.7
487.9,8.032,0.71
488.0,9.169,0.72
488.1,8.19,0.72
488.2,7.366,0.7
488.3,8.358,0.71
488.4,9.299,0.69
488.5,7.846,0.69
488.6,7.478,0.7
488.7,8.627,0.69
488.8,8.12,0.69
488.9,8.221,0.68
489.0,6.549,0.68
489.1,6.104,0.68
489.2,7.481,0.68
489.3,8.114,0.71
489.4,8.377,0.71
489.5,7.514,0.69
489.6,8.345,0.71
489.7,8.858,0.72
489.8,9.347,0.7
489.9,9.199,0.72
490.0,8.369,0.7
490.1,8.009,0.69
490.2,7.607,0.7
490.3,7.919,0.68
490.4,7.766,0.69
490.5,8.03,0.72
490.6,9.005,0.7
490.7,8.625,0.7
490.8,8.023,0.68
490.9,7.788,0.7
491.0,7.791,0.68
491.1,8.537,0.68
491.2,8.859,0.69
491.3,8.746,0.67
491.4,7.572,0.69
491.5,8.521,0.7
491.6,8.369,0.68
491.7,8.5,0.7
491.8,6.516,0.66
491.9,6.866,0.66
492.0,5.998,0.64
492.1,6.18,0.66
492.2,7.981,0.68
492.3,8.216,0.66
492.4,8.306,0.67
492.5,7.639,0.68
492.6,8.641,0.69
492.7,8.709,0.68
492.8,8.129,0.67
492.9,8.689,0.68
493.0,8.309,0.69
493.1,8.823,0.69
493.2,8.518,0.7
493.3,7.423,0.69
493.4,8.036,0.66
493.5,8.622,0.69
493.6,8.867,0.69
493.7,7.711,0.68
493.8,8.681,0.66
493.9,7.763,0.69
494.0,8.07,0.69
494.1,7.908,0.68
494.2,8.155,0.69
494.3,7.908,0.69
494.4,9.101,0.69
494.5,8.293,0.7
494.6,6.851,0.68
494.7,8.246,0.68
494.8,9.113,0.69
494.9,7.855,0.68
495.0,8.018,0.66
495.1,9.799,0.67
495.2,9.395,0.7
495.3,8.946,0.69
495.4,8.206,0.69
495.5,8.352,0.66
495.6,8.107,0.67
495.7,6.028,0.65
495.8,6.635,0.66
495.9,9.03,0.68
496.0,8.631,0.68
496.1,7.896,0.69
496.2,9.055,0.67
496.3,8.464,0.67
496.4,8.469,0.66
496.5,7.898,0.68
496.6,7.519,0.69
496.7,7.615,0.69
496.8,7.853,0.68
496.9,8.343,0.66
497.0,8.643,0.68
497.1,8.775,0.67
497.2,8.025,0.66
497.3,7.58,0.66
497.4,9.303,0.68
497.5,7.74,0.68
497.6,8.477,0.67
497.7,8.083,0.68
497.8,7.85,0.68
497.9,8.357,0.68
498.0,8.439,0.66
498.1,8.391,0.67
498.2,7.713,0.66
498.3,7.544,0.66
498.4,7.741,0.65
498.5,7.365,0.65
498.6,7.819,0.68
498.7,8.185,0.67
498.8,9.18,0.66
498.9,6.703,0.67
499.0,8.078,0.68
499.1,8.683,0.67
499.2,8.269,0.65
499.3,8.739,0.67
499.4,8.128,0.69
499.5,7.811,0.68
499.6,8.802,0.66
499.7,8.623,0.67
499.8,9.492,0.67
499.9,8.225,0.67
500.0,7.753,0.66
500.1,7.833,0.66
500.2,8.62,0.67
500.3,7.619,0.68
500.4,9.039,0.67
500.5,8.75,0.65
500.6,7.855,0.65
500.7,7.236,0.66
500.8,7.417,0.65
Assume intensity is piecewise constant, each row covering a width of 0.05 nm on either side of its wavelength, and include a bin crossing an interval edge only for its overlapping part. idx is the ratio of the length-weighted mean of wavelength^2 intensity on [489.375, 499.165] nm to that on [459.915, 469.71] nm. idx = 1.1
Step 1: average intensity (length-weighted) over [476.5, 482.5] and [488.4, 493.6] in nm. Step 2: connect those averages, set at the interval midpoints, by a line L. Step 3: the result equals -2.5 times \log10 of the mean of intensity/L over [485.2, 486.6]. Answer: 0.11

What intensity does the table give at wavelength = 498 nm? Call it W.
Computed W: 8.439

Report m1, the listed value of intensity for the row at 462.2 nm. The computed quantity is 8.99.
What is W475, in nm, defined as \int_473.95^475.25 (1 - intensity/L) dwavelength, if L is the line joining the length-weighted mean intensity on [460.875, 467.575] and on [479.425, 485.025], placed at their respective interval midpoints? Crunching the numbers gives -0.04 nm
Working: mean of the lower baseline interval 8.48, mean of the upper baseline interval 8.52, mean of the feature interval 8.79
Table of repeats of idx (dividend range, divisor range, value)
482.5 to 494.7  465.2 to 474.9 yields 1.02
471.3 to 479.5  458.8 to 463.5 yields 1.07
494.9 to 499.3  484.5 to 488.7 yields 1.07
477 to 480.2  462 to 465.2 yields 1.09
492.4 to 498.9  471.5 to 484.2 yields 1.04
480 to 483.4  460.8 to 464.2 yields 1.10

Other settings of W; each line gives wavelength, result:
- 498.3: 7.544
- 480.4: 9.732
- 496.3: 8.464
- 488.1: 8.19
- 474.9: 9.424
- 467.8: 8.46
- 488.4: 9.299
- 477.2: 8.886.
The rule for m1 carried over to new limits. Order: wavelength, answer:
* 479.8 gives 8.362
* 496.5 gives 7.898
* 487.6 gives 7.847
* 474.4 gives 8.957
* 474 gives 8.539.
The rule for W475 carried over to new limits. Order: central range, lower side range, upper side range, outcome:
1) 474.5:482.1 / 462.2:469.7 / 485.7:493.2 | -0.34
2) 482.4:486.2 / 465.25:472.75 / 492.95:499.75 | 0.13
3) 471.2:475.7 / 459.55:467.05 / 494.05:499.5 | -0.12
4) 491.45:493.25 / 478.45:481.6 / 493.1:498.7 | 0.07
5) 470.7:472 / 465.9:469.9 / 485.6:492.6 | 0.03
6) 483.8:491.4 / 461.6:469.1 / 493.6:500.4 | 0.24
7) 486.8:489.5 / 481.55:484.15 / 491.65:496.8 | 0.08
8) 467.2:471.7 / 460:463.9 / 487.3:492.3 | -0.07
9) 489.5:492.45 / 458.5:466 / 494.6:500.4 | 0.07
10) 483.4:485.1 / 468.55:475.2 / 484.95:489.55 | -0.07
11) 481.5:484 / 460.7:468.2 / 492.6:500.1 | -0.02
